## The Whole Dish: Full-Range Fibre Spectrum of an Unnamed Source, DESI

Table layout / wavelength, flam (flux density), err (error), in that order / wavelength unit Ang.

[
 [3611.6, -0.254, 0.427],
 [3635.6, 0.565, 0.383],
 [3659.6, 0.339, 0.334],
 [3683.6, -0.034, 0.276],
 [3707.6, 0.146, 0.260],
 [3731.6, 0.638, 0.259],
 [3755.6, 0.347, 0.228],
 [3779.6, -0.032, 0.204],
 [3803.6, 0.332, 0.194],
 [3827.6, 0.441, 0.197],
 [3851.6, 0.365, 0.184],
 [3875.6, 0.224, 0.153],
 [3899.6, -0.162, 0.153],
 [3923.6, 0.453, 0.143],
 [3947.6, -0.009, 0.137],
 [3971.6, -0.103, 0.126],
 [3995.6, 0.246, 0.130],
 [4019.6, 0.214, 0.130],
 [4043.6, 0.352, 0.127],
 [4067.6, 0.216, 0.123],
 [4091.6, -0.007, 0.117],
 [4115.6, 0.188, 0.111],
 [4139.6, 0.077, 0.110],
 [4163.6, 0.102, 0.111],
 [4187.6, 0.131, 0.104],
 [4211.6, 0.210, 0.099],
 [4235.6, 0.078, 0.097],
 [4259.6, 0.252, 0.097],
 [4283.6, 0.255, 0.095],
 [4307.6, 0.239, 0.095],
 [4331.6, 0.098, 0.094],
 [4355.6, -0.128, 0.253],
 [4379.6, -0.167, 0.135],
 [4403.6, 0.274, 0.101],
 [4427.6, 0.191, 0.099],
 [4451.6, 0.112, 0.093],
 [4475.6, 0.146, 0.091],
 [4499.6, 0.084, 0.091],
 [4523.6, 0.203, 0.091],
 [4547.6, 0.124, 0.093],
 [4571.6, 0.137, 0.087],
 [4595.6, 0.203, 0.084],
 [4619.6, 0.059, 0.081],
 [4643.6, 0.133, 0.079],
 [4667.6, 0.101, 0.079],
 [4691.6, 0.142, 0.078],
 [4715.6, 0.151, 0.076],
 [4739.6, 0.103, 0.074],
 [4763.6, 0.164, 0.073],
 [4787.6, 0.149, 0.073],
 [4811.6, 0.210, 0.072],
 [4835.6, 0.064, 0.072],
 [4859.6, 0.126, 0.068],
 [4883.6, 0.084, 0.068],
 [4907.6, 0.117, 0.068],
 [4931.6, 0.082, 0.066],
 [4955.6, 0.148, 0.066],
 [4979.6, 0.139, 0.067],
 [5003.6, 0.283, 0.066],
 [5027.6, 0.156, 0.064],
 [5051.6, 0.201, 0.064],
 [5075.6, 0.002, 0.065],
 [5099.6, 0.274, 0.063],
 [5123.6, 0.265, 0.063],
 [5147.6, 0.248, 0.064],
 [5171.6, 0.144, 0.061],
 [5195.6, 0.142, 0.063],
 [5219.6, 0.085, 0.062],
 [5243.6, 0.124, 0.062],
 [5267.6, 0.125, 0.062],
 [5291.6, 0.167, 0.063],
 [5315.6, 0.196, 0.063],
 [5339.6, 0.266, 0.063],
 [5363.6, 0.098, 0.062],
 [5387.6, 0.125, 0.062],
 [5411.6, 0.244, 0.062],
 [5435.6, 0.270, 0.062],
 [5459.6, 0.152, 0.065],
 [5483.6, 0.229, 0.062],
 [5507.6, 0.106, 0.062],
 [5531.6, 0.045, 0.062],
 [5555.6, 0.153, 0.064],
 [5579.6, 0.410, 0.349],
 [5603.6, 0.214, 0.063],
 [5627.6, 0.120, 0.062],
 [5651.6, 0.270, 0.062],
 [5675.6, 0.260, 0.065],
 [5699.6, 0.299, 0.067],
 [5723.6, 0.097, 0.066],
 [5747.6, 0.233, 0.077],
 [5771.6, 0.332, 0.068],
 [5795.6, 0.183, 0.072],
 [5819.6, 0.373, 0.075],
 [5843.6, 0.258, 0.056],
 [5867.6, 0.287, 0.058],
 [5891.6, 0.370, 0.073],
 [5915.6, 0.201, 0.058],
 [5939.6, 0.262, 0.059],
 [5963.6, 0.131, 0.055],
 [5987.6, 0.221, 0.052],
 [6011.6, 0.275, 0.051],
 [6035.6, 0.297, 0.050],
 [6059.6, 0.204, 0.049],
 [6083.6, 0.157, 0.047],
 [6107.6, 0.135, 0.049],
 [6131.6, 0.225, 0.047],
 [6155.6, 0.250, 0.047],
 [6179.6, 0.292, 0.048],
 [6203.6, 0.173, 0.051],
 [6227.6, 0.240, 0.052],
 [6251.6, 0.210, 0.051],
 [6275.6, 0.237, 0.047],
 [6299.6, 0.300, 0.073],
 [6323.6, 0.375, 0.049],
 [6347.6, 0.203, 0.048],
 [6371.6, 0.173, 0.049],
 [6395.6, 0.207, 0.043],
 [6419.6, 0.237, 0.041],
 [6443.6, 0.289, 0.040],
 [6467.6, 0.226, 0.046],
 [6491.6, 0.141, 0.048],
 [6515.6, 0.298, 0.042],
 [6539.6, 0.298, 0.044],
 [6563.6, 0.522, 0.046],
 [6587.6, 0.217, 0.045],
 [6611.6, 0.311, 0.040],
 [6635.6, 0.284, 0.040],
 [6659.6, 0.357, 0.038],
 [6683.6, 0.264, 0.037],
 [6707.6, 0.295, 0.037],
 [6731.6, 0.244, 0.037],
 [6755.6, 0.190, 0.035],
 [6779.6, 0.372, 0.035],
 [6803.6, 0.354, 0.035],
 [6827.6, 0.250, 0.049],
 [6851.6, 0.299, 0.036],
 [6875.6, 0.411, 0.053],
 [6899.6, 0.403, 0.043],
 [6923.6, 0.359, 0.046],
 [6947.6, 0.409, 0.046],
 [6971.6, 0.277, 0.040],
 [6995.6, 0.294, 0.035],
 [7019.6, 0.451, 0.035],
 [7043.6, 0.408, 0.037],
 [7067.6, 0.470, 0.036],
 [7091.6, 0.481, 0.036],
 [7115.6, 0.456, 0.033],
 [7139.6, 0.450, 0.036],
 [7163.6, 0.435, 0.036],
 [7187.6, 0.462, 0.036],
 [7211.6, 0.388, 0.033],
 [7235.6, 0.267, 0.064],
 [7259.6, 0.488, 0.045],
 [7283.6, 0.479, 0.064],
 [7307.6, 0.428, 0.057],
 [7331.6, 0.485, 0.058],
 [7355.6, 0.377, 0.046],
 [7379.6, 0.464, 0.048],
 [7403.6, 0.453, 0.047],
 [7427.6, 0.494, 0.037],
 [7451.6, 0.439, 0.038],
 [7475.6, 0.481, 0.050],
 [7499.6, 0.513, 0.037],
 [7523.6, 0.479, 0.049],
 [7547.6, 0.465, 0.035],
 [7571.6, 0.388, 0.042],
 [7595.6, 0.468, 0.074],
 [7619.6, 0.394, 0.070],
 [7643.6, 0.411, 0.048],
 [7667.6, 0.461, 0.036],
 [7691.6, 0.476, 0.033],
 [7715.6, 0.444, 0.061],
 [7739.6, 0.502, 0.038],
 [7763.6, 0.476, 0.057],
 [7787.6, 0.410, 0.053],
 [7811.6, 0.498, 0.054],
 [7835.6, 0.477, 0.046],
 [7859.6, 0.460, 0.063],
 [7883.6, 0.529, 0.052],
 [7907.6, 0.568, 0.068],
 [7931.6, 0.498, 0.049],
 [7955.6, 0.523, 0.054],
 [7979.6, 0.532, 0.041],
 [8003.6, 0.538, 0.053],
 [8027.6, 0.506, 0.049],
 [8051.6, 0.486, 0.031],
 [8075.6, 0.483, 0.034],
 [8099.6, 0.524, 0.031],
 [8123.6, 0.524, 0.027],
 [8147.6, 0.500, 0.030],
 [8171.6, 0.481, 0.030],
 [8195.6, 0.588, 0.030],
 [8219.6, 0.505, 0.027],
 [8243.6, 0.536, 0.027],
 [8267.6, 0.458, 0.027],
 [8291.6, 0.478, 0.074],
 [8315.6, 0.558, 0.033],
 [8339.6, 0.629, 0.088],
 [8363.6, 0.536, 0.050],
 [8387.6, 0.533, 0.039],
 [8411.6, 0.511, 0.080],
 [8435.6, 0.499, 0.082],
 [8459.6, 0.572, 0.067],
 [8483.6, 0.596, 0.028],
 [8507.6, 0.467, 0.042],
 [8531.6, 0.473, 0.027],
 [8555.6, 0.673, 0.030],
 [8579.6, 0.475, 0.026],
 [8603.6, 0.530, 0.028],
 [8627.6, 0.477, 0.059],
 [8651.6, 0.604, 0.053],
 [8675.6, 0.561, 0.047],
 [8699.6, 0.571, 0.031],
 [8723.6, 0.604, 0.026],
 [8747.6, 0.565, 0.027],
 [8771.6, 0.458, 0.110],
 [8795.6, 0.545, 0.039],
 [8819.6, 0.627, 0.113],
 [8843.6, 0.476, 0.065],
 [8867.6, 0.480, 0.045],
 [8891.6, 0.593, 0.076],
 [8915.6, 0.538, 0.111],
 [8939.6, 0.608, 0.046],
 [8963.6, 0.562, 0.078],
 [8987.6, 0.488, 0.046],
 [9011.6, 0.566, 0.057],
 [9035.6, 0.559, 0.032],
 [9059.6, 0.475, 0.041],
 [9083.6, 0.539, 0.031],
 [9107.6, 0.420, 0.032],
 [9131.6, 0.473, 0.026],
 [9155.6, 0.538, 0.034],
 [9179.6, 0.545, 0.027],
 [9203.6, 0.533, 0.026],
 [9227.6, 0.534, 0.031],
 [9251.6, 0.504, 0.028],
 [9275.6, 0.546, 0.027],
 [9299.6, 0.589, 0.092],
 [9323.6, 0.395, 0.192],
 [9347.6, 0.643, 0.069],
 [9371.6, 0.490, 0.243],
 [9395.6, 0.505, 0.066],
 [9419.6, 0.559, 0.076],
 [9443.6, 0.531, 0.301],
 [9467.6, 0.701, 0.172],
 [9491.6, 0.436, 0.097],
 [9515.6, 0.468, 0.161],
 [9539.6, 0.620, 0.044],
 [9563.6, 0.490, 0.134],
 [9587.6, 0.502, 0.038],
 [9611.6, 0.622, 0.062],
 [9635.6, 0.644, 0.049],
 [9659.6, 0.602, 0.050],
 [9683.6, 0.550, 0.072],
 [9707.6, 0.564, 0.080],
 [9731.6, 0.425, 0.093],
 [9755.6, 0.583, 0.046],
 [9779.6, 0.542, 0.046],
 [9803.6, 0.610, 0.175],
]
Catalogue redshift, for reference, 0.76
